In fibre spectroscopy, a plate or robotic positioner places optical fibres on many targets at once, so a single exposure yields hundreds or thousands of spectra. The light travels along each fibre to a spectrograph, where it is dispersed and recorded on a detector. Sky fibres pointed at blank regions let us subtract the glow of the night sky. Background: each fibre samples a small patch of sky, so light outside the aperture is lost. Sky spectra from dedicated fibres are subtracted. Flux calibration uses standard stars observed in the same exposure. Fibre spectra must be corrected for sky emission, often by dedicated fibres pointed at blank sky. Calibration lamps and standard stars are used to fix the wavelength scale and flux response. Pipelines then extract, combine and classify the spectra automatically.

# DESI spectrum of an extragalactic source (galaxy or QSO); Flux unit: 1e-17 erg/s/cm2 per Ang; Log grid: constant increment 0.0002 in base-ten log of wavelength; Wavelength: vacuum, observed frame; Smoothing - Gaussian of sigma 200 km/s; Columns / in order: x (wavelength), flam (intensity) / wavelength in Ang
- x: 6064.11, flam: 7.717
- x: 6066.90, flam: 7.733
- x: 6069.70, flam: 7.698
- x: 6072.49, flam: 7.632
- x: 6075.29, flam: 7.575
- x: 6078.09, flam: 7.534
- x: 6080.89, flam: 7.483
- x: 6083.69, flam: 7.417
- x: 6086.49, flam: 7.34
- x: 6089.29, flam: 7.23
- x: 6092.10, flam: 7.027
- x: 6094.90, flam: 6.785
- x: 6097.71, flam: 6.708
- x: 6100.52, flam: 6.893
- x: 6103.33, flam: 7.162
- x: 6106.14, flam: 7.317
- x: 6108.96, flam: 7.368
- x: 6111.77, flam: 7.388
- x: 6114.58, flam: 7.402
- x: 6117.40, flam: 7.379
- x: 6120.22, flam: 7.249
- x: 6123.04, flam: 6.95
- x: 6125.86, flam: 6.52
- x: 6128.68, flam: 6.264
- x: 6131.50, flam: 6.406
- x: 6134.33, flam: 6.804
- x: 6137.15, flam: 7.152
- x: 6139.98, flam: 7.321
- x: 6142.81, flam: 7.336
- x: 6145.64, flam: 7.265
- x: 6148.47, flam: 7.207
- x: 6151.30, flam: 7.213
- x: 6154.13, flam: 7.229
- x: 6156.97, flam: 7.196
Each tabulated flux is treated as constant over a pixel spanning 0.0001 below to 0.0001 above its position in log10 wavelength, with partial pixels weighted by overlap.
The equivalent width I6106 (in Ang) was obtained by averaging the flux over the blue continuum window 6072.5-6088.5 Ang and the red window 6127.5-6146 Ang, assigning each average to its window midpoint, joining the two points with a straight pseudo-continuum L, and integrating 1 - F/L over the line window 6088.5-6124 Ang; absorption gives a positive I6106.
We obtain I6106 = 0.4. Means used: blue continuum 7.48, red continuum 6.92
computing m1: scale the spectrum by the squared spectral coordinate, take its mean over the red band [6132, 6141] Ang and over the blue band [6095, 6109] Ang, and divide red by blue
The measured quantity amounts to 1.01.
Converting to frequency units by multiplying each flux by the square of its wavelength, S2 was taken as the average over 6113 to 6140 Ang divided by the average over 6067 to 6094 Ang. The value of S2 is 0.95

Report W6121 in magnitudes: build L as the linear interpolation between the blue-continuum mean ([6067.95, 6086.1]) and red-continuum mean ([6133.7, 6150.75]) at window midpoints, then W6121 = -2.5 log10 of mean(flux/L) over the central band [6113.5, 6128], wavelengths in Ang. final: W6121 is 0.040 mag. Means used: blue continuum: 7.55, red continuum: 7.2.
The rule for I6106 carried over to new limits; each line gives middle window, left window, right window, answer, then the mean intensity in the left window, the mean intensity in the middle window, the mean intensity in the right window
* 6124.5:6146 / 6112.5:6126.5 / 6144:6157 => 1.0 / 7.15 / 6.87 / 7.23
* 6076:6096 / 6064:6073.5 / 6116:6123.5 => 0.7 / 7.7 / 7.28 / 7.22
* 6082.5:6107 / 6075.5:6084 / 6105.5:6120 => 1.1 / 7.5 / 7.09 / 7.36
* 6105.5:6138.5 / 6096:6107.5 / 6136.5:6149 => 0.6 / 7.01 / 7.01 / 7.26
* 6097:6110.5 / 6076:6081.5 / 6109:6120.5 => 0.5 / 7.52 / 7.11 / 7.37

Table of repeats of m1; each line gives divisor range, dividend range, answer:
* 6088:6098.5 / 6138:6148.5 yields 1.07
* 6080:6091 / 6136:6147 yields 1.01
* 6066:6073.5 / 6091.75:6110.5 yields 0.93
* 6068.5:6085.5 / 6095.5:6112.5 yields 0.95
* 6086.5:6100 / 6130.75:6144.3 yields 1.02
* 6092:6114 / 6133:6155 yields 1.03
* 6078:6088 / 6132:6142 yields 0.96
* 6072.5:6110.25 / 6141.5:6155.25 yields 1.02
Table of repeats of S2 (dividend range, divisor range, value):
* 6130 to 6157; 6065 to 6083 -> 0.96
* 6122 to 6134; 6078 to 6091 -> 0.90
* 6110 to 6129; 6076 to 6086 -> 0.96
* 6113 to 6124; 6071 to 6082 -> 0.97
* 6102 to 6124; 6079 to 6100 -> 1.03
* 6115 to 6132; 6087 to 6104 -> 0.99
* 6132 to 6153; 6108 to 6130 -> 1.02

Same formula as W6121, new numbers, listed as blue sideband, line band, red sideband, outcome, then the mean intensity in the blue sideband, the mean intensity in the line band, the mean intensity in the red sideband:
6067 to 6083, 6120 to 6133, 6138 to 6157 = 0.11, 7.59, 6.63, 7.25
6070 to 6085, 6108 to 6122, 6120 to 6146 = -0.04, 7.54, 7.35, 6.9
